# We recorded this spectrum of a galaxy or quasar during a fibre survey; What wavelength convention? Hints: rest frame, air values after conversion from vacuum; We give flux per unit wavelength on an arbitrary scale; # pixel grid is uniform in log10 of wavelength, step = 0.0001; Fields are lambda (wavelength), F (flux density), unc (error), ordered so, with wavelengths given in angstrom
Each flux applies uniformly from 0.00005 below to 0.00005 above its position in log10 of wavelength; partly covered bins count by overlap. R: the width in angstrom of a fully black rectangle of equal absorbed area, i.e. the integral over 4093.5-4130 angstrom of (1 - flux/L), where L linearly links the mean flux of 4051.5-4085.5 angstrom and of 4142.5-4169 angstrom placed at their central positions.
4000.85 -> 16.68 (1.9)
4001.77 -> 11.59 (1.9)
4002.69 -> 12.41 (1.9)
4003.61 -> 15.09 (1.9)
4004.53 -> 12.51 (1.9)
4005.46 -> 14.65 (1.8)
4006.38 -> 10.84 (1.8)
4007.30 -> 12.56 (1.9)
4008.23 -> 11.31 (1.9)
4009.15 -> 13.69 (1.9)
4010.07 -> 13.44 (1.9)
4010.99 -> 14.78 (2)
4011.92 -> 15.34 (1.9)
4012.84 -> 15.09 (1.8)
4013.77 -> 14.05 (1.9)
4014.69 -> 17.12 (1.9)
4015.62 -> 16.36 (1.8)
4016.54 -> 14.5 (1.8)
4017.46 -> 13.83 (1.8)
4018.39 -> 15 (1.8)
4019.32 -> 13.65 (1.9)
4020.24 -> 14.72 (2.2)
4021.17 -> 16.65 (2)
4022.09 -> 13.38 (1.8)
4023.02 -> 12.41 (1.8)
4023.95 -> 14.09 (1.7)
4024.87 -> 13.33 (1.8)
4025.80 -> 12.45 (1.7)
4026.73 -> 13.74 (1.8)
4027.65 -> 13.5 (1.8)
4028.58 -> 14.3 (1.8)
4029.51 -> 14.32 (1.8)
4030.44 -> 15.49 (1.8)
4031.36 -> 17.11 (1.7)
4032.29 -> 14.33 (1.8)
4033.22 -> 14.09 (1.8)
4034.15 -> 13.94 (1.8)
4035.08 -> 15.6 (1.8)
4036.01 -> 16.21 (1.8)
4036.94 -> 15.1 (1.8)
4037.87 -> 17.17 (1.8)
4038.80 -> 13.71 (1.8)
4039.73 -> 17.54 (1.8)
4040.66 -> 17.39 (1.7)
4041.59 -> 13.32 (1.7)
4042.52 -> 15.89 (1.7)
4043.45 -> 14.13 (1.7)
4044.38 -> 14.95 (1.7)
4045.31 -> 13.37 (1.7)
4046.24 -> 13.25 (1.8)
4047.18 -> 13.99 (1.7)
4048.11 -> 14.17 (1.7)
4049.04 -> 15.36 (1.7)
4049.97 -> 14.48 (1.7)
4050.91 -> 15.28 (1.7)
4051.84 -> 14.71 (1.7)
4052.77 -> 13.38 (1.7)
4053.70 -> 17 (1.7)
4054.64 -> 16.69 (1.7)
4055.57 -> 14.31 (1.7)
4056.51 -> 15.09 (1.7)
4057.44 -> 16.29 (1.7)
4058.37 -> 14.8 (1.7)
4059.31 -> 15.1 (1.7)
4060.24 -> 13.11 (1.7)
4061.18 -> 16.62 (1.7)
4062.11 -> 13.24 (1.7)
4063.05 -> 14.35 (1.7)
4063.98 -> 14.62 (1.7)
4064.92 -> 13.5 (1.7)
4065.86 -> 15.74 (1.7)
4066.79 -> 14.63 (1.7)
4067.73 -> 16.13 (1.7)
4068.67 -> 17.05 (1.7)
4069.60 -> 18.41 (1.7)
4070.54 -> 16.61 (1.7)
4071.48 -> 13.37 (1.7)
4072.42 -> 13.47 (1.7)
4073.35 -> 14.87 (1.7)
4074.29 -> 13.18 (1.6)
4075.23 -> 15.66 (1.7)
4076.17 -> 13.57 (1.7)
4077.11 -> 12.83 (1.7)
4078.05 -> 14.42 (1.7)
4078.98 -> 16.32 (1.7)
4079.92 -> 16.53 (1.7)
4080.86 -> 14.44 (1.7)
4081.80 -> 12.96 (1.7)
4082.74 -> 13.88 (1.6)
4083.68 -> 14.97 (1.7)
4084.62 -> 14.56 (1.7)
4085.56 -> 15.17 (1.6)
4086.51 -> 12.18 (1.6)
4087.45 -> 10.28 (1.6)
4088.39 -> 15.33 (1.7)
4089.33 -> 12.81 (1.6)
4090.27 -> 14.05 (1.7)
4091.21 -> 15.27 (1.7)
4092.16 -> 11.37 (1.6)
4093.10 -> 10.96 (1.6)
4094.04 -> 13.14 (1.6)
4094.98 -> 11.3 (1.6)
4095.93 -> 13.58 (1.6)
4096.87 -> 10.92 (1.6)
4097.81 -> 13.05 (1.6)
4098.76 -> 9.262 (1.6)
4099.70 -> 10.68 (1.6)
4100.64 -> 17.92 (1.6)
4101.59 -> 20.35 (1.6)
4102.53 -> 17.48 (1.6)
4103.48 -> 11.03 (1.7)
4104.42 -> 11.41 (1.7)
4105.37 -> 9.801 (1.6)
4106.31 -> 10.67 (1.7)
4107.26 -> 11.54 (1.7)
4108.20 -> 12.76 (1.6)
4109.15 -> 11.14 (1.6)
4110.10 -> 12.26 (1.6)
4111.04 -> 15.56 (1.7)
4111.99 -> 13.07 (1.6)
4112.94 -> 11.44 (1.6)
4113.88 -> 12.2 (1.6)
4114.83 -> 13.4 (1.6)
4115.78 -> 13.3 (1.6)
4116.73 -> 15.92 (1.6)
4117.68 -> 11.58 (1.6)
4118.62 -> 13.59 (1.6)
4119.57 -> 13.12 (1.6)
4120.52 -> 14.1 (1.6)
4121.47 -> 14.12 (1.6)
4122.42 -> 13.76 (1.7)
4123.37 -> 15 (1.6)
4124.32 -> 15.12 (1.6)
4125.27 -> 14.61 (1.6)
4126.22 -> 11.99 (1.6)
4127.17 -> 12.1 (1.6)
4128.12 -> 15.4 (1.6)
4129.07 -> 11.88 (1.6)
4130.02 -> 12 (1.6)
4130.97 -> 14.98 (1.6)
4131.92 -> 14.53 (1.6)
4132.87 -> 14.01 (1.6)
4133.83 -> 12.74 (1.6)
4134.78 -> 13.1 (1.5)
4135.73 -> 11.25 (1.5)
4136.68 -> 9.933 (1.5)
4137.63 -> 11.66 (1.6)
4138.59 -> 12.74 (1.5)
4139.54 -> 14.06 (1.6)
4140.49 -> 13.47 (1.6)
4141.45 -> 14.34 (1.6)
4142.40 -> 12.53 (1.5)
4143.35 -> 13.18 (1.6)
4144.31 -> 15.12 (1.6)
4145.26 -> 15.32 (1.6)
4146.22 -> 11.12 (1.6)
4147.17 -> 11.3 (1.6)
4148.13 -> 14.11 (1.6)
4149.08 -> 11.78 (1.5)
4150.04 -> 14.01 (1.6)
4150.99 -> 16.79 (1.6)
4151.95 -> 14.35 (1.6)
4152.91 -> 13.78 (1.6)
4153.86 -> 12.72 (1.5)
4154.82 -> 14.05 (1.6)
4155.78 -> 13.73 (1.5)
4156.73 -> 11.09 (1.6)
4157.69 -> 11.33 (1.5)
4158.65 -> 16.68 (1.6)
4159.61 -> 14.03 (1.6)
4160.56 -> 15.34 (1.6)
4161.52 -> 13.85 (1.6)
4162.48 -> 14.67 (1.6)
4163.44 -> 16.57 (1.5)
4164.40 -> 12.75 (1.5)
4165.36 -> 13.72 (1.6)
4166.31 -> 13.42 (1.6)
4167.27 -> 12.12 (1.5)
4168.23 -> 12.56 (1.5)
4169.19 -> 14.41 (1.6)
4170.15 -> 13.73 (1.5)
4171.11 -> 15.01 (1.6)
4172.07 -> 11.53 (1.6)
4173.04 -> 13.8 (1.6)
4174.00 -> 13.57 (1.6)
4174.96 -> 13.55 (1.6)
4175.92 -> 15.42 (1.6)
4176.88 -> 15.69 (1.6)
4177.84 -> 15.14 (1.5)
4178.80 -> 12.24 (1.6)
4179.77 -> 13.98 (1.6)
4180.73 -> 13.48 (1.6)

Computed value 3.0 angstrom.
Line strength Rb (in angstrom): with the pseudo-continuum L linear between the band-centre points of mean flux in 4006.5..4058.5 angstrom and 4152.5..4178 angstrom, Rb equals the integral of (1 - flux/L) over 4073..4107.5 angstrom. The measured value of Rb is 2.0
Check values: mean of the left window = 14.7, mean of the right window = 13.8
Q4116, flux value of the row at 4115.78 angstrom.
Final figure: 13.3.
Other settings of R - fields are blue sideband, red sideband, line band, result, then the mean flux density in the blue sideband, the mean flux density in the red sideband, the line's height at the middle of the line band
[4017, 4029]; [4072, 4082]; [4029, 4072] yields -2.8 angstrom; 13.9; 14.4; 14.2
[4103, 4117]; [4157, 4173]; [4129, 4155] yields -0.1 angstrom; 12.3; 13.8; 13.2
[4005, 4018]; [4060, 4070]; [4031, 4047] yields -0.4 angstrom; 14.1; 15.2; 14.7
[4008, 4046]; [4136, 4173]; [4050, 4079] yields -1.3 angstrom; 14.7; 13.5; 14.3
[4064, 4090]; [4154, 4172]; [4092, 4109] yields 2.0 angstrom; 14.5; 13.8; 14.3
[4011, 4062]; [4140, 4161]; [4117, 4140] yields 1.0 angstrom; 14.8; 13.6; 13.9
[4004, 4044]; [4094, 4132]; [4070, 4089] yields -0.8 angstrom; 14.5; 13.2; 13.7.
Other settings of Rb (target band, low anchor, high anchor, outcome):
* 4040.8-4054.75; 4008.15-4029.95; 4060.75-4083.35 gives -0.09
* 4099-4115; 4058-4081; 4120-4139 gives 0.97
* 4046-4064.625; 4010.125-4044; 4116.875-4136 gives -0.46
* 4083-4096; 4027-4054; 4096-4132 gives 0.55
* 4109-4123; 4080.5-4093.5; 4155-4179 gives 0.31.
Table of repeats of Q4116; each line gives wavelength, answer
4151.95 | 14.35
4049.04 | 15.36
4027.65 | 13.5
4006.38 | 10.84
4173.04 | 13.8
